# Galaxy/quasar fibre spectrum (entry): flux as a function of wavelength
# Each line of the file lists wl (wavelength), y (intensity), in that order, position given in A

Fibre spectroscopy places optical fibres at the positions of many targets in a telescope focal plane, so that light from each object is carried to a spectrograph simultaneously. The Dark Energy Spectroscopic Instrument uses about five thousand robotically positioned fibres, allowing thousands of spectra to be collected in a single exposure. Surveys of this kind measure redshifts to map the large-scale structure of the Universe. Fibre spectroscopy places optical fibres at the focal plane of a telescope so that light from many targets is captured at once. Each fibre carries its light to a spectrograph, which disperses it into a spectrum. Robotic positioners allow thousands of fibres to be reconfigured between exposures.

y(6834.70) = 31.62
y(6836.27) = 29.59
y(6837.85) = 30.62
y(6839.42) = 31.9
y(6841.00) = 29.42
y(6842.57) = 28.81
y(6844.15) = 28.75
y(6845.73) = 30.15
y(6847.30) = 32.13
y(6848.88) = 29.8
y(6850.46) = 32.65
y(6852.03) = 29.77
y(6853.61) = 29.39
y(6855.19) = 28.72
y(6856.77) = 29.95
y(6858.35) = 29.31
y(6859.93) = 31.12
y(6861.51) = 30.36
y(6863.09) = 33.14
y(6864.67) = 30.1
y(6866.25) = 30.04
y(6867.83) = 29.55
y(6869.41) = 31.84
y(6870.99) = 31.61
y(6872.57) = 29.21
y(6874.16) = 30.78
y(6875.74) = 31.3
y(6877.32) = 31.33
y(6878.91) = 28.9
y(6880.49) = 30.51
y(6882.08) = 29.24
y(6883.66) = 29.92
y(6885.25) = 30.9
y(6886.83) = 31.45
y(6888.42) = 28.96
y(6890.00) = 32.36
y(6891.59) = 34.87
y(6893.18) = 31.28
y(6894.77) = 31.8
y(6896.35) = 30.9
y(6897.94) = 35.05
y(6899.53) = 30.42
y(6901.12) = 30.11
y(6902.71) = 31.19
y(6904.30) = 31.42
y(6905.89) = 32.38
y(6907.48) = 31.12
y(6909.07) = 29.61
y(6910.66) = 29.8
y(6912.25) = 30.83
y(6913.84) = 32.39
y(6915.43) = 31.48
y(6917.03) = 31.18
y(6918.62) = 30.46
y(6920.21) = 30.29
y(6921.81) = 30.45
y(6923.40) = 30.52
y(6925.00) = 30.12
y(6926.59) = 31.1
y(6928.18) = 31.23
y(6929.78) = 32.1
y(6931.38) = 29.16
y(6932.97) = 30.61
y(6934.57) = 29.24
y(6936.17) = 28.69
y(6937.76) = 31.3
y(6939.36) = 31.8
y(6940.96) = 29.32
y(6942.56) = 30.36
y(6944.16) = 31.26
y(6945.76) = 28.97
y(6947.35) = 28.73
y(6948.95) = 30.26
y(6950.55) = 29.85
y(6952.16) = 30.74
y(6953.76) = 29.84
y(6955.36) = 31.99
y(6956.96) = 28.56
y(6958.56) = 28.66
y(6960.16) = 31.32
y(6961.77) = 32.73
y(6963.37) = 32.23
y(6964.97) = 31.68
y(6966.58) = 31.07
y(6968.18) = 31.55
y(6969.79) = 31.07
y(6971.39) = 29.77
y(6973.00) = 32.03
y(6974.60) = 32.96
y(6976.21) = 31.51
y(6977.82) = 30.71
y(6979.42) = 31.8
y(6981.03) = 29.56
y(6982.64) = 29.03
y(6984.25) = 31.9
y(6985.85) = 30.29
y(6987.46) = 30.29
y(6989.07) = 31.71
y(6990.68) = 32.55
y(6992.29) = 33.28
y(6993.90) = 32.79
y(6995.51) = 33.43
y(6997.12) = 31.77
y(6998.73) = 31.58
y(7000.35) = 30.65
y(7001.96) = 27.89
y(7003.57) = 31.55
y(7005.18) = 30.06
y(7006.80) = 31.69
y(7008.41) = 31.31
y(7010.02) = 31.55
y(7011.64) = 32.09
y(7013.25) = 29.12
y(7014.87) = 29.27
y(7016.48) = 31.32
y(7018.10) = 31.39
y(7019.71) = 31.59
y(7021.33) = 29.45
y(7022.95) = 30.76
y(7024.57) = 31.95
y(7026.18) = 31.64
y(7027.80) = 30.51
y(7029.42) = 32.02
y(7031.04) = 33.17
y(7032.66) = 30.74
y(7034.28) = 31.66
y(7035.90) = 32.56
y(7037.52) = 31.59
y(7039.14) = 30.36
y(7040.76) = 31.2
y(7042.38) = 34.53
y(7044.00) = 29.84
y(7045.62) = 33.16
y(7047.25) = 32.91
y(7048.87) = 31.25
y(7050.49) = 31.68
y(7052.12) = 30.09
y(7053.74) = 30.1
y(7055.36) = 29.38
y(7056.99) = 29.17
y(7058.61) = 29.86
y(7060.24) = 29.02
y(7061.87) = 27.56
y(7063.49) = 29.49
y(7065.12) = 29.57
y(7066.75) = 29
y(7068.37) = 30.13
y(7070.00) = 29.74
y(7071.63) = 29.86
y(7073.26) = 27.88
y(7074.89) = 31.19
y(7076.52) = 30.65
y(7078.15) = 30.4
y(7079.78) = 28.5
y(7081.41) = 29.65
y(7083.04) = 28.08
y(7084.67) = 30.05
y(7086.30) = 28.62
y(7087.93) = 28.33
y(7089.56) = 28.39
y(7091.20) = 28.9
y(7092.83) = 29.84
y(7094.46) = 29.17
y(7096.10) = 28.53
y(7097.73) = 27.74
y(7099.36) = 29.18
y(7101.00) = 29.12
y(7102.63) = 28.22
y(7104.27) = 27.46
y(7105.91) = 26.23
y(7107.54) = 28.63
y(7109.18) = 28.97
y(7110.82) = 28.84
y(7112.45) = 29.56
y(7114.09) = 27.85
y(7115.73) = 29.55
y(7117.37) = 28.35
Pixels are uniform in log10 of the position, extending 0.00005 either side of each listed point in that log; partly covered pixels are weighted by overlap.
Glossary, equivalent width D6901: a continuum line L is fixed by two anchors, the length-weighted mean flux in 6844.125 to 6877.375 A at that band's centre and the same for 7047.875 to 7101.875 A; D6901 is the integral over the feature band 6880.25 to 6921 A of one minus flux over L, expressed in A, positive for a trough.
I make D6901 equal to -1.1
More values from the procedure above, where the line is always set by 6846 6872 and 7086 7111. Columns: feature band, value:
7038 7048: -1.0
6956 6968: -0.5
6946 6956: -0.1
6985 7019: -2.2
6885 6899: -0.8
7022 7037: -1.3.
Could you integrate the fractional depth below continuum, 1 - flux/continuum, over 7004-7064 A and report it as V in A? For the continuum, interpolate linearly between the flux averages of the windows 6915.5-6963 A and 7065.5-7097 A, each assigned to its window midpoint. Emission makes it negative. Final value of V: -2.6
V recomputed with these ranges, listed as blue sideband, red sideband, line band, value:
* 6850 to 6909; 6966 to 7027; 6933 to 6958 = 0.8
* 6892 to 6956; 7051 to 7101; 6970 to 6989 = -0.5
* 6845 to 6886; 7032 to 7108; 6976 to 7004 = -1.1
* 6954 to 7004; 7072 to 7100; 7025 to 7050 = -1.4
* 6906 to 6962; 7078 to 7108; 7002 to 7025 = -1.0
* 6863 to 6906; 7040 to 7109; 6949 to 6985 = -0.6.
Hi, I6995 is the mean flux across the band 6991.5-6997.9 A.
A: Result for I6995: 32.8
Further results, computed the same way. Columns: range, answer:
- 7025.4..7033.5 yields 31.6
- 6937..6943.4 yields 30.7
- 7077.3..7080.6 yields 29.5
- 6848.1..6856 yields 30.1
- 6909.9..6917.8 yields 31.1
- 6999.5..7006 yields 30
